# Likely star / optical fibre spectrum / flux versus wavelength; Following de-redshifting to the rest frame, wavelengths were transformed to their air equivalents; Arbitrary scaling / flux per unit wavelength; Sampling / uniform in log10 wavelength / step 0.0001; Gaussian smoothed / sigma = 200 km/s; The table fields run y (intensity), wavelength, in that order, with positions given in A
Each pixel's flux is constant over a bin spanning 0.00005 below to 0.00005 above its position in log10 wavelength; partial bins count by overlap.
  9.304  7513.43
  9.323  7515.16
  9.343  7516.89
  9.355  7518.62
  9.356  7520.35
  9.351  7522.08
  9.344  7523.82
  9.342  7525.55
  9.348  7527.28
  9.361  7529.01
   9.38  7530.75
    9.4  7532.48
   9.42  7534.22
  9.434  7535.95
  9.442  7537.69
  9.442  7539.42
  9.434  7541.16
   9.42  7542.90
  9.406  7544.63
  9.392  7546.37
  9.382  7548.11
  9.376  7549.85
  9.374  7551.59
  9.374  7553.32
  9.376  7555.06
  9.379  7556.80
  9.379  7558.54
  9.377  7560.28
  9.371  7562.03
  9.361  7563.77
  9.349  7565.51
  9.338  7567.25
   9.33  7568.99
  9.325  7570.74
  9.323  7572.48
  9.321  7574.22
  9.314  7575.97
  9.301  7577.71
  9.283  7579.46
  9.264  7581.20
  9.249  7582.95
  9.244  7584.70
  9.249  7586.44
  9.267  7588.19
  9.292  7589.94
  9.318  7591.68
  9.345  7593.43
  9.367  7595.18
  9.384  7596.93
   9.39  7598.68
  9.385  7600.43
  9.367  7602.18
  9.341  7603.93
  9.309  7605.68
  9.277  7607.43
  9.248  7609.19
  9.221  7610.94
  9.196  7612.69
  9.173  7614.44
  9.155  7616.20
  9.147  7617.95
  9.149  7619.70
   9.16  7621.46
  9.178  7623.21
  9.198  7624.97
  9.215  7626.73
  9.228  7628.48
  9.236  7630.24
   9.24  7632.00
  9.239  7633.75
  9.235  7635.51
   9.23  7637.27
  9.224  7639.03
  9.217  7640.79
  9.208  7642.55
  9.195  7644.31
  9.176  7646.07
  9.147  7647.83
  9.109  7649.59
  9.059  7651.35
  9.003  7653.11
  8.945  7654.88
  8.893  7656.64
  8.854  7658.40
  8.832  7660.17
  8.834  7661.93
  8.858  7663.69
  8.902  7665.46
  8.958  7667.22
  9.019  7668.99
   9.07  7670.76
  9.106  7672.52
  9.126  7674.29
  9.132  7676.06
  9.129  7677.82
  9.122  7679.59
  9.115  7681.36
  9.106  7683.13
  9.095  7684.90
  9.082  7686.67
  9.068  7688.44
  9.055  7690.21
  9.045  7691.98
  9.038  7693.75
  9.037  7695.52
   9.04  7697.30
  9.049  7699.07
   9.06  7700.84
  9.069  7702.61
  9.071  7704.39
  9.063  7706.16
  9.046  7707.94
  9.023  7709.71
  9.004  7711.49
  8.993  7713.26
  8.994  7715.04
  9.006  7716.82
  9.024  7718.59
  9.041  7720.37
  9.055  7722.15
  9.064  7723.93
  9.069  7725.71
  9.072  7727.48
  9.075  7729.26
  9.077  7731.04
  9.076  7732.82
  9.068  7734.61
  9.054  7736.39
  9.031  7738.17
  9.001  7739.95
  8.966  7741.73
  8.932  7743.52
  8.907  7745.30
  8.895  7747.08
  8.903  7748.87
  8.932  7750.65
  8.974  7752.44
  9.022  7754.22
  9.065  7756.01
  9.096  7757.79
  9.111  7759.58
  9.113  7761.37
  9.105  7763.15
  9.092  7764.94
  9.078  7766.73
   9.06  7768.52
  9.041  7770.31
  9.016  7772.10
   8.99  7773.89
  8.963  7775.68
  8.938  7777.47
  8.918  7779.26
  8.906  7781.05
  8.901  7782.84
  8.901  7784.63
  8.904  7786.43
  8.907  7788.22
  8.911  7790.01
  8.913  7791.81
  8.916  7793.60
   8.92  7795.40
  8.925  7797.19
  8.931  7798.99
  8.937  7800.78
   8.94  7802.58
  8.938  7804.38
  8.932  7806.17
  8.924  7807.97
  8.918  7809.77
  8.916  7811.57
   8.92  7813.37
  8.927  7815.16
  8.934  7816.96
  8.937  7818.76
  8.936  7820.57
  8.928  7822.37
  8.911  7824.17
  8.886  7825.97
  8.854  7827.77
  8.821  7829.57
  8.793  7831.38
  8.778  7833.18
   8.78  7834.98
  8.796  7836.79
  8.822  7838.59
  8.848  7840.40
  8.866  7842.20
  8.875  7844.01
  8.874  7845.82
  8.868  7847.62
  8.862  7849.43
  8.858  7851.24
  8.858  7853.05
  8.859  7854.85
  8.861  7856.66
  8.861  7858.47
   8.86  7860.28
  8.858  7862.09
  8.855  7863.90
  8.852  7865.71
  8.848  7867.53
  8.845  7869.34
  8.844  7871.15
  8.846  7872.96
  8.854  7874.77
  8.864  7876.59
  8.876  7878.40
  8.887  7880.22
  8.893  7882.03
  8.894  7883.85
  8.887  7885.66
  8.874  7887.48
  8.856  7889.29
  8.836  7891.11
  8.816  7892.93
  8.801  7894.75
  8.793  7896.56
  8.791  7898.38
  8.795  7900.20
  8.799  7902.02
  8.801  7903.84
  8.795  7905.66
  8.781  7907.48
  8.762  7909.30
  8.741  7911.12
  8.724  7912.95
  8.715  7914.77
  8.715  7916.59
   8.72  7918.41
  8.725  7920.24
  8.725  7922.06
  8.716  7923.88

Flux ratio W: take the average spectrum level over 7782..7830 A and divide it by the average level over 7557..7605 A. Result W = 1.0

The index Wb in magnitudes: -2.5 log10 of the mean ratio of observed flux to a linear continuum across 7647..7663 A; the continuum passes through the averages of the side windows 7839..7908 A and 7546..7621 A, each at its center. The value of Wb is 0.03 mag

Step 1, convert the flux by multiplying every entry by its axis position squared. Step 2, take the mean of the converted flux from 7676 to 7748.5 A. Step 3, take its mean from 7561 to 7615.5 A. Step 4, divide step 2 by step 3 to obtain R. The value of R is 1.0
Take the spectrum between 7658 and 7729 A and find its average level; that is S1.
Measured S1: 9.04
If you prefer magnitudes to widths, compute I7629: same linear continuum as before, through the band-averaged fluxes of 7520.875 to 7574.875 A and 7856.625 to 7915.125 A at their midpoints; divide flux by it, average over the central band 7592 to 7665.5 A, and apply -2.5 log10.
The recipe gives 0.01 mag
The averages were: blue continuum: 9.38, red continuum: 8.83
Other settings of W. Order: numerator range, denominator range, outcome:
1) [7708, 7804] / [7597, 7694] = 0.98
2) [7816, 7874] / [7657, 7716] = 0.98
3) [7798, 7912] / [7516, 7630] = 0.95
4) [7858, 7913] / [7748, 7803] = 0.98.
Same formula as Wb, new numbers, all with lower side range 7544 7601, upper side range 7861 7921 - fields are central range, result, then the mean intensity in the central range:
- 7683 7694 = 0.009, 9.07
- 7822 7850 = 0.007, 8.85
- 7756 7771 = -0.007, 9.09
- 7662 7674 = 0.024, 8.98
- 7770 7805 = 0.006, 8.93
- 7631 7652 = 0.004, 9.19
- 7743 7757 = 0.010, 8.96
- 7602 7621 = 0.005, 9.23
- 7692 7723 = 0.010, 9.04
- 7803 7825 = 0.002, 8.93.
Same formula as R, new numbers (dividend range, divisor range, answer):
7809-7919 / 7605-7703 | 1.03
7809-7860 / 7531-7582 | 1.02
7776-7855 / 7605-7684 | 1.02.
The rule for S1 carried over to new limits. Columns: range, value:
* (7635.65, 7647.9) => 9.2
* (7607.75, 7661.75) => 9.14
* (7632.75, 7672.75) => 9.06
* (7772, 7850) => 8.9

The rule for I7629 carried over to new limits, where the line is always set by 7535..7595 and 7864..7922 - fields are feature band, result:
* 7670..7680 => 0.006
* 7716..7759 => 0.006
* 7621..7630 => 0.006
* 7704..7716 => 0.010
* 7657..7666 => 0.040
